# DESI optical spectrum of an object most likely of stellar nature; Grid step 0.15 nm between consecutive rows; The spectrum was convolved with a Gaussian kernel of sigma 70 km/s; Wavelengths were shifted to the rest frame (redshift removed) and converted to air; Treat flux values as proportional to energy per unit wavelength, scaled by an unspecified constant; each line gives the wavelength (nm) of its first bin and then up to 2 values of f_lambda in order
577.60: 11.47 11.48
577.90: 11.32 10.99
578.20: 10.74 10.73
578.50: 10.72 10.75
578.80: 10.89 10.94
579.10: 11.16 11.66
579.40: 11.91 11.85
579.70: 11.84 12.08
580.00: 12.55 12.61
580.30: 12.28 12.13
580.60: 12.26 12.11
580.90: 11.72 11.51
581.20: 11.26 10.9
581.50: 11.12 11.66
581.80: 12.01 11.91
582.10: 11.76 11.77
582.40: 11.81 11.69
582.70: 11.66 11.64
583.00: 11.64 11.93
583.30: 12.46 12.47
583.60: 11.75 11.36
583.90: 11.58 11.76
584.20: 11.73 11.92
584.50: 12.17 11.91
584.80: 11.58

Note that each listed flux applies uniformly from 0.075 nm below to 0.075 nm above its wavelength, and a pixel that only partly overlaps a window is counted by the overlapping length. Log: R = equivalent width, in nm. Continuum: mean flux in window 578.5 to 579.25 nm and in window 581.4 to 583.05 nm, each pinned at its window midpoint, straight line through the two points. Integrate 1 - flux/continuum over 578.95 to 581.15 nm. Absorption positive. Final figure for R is -0.14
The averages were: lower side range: 11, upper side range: 11.7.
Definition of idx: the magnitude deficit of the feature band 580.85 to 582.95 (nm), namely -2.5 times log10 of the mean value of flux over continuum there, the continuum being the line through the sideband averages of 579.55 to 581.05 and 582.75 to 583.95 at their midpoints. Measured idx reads 0.04 mag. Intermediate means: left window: 12.1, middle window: 11.6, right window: 11.9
